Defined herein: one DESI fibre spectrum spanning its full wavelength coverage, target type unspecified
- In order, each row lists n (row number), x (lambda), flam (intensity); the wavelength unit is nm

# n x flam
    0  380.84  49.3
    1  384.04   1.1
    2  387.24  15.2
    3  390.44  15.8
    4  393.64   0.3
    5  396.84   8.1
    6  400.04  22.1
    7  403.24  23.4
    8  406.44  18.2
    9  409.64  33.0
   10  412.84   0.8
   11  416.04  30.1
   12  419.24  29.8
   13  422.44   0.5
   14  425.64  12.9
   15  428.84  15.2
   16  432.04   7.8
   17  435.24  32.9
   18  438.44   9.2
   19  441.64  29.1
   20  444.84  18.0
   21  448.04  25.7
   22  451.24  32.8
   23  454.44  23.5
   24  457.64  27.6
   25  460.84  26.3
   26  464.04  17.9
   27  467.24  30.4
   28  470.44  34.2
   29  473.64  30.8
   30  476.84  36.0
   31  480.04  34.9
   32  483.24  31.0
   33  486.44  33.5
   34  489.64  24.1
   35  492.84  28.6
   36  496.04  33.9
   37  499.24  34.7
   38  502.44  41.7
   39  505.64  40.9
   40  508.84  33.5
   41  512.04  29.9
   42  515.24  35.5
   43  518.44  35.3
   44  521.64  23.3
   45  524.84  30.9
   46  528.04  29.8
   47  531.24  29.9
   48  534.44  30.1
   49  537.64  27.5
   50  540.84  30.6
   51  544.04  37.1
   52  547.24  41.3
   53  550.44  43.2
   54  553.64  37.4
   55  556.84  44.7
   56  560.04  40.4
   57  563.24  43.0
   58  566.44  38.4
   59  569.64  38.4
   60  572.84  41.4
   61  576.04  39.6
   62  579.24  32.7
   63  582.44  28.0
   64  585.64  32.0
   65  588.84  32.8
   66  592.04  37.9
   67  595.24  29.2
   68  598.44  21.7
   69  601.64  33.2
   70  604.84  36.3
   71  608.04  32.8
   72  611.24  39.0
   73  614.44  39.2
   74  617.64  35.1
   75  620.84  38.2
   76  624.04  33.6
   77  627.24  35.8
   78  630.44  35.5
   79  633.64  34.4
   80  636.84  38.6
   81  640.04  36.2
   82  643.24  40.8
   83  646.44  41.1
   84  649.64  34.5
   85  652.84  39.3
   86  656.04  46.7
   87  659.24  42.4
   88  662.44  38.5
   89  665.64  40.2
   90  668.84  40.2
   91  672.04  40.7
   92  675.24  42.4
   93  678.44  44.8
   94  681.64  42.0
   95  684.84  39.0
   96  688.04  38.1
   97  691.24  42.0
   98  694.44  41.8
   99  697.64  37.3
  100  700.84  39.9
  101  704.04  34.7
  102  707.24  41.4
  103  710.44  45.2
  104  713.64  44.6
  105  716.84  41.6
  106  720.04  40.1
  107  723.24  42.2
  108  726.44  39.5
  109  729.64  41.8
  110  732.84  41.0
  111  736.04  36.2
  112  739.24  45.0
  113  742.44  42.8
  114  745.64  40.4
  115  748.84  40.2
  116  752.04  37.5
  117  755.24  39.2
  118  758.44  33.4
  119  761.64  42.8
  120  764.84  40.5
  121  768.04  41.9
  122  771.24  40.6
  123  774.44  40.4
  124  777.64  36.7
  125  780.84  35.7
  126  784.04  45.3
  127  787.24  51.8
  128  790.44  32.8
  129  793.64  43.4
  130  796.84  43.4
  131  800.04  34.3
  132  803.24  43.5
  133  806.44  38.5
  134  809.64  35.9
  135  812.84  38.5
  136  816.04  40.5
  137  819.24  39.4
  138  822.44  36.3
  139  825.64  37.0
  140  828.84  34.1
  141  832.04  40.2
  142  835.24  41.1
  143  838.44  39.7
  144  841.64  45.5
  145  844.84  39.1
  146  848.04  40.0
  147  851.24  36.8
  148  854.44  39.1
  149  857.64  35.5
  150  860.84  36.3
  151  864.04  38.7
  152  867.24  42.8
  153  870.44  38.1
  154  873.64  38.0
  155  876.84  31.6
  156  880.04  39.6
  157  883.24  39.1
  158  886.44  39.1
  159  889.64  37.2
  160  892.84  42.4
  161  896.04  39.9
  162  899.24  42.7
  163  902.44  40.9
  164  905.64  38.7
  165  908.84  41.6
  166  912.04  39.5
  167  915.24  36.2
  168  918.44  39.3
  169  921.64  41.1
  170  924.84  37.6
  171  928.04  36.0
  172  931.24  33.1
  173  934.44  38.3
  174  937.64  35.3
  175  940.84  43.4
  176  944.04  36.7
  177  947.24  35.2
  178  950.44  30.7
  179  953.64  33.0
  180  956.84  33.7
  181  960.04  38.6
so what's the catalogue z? 0.197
